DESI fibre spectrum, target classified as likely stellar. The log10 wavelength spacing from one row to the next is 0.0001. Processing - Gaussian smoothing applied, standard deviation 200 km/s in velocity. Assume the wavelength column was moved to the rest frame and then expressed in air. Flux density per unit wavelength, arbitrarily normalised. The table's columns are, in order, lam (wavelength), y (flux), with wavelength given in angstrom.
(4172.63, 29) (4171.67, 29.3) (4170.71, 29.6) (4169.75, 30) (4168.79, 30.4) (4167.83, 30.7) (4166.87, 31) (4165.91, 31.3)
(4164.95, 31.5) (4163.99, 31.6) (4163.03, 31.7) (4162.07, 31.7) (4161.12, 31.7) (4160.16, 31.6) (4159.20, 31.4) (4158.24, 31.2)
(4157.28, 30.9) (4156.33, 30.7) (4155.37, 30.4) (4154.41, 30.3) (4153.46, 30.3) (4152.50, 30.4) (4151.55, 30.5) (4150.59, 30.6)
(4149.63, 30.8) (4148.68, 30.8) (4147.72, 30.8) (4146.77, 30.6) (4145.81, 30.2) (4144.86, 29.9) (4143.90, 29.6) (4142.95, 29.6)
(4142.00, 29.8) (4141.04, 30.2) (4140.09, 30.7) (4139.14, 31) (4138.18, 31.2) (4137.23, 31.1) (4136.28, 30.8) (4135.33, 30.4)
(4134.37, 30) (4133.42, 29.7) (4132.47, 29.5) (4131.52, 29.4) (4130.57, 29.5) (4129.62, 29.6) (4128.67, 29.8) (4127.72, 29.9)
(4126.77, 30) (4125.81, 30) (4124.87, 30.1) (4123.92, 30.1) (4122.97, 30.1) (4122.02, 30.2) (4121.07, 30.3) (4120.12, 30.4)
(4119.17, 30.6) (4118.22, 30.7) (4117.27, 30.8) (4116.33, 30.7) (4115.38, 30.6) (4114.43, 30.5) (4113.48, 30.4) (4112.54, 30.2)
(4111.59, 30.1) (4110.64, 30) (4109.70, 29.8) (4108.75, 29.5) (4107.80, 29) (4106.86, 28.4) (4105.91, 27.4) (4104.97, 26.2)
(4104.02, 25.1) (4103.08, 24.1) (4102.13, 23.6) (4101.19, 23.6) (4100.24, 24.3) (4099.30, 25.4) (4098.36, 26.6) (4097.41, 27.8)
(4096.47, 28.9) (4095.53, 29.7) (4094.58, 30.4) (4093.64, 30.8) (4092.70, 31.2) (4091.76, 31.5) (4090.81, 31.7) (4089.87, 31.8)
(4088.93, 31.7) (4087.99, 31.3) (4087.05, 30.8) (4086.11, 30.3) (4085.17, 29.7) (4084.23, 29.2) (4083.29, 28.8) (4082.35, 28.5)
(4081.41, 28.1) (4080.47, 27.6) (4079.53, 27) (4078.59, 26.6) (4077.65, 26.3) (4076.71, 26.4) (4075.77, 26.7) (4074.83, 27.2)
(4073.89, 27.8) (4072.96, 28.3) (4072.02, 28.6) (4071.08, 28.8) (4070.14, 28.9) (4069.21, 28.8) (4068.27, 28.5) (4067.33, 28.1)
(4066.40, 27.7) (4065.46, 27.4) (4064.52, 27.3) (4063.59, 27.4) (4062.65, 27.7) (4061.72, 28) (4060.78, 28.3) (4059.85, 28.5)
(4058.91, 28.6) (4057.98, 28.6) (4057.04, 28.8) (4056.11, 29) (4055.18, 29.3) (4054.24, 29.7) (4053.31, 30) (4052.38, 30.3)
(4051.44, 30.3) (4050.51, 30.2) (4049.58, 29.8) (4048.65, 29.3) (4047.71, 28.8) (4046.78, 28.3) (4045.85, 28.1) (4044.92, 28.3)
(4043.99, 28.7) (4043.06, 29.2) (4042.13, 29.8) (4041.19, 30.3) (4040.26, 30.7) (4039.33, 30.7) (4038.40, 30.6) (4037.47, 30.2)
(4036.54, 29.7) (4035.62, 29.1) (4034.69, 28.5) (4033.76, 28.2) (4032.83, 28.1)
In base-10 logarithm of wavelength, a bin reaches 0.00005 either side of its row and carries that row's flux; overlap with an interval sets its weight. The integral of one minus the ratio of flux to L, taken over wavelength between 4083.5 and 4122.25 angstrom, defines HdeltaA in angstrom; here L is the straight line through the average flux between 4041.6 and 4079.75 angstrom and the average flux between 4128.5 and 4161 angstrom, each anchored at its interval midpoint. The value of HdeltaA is 0.4 angstrom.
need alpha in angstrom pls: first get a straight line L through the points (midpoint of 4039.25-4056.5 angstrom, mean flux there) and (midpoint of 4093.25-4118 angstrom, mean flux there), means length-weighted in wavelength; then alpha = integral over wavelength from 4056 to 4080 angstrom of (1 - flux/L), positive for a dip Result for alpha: 1.0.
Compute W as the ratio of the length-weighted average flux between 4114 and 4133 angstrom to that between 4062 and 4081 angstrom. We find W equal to 1.1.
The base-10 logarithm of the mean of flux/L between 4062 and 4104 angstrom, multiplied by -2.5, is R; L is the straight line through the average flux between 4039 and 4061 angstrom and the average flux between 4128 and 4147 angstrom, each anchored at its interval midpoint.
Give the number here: 0.053 mag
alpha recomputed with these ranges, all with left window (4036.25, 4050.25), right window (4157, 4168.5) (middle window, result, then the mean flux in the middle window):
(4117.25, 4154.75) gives 0.81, 30.3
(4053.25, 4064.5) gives 0.45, 28.6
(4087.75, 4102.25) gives 0.69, 28.9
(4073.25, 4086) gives 0.97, 27.8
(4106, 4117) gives 0.25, 29.9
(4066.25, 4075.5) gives 0.52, 28.3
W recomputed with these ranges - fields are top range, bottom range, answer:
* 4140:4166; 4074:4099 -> 1.06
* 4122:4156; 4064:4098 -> 1.05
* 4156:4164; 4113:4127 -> 1.03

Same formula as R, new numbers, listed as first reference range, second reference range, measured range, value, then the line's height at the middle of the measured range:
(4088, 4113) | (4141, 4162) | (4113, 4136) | -0.025 mag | 29.5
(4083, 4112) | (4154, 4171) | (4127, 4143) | -0.005 mag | 30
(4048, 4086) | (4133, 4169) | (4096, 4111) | 0.100 mag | 29.4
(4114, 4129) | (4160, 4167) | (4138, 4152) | 0.021 mag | 31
